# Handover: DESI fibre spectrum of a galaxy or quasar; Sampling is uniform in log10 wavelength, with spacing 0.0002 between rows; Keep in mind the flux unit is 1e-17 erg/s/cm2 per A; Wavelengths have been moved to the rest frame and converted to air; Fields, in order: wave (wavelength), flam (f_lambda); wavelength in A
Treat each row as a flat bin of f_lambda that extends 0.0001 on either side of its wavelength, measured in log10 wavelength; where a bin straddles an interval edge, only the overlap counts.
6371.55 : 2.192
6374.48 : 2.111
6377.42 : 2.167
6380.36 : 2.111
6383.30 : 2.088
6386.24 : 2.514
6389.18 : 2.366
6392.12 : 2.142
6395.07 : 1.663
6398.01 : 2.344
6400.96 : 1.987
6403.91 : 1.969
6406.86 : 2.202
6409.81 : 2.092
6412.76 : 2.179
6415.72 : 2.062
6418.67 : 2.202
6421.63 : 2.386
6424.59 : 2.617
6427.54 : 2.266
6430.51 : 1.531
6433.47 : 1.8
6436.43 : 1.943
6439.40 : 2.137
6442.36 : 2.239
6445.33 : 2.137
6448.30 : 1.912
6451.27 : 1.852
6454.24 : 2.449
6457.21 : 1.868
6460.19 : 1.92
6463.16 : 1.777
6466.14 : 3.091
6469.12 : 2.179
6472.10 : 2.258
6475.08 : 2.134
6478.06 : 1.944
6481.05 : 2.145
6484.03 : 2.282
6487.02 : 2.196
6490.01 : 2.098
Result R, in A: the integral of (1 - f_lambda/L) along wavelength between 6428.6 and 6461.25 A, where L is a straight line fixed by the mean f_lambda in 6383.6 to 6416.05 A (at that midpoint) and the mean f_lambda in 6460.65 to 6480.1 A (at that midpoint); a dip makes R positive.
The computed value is 3.0 A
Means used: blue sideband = 2.14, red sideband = 2.21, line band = 1.98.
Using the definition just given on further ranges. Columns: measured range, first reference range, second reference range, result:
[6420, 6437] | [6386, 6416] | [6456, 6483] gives 0.29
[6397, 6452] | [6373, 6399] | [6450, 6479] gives 1.53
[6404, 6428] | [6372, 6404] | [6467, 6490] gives -0.88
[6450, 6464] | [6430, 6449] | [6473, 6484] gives 0.38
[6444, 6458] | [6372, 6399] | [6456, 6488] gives 0.74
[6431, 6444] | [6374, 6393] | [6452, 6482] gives 1.15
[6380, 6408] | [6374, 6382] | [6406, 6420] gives -0.03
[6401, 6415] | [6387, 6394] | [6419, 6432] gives 0.80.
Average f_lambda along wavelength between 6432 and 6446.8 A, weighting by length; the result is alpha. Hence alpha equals 2.05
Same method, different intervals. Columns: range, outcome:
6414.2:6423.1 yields 2.22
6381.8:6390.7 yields 2.32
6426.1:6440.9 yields 1.93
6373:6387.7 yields 2.2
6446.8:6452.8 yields 1.89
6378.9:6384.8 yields 2.1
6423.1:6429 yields 2.44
